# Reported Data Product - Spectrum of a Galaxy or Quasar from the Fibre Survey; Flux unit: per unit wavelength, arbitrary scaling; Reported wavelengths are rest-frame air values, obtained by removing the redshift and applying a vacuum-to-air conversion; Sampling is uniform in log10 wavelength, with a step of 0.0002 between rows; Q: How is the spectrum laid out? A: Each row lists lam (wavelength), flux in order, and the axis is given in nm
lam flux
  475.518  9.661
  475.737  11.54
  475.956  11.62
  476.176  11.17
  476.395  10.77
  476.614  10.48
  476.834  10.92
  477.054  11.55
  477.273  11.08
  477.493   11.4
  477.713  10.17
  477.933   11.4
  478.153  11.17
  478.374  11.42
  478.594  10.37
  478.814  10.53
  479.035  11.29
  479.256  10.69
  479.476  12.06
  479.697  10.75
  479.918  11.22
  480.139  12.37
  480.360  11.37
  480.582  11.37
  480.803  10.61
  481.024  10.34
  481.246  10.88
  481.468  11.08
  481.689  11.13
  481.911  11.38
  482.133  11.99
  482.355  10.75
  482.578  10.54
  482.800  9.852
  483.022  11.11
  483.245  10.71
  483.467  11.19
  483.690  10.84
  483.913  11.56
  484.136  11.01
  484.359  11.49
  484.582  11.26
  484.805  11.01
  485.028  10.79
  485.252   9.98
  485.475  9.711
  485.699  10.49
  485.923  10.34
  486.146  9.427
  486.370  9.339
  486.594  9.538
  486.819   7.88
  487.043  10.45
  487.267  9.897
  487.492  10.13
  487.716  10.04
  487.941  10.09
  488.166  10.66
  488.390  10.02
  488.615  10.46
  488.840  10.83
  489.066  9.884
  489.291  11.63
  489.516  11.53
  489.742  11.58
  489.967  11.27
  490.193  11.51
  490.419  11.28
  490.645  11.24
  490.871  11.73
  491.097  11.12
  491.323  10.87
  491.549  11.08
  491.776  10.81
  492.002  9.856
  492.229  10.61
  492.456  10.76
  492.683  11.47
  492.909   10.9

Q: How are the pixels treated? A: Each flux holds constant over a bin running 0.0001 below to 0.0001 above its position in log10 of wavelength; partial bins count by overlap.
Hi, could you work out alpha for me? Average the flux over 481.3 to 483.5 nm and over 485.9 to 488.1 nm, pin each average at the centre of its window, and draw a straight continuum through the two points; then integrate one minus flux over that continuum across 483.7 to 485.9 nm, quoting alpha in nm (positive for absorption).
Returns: -0.10 nm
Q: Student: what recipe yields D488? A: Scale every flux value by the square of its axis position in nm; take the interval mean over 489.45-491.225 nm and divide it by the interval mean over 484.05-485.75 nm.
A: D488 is 1.09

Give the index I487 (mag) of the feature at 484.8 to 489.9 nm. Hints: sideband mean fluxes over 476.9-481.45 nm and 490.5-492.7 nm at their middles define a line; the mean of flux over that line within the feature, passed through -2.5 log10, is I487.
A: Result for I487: 0.08 mag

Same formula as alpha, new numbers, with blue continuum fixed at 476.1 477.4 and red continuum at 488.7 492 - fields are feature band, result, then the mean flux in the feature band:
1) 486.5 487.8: 0.169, 9.65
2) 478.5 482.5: -0.031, 11.1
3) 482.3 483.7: 0.045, 10.7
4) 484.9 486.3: 0.122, 10.1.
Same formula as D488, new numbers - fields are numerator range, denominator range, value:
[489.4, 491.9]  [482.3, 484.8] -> 1.06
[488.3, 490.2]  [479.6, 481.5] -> 1.02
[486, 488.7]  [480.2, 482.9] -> 0.92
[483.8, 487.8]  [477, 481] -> 0.95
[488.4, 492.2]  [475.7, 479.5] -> 1.05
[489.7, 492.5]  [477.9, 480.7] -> 1.03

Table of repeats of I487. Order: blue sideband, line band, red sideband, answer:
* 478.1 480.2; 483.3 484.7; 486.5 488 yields -0.09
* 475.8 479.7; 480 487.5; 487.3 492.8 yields 0.03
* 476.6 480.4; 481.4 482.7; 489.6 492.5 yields 0.00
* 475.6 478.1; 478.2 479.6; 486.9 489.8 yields -0.01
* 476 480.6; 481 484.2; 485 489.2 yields -0.04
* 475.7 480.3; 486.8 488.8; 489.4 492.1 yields 0.11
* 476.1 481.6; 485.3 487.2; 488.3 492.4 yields 0.14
